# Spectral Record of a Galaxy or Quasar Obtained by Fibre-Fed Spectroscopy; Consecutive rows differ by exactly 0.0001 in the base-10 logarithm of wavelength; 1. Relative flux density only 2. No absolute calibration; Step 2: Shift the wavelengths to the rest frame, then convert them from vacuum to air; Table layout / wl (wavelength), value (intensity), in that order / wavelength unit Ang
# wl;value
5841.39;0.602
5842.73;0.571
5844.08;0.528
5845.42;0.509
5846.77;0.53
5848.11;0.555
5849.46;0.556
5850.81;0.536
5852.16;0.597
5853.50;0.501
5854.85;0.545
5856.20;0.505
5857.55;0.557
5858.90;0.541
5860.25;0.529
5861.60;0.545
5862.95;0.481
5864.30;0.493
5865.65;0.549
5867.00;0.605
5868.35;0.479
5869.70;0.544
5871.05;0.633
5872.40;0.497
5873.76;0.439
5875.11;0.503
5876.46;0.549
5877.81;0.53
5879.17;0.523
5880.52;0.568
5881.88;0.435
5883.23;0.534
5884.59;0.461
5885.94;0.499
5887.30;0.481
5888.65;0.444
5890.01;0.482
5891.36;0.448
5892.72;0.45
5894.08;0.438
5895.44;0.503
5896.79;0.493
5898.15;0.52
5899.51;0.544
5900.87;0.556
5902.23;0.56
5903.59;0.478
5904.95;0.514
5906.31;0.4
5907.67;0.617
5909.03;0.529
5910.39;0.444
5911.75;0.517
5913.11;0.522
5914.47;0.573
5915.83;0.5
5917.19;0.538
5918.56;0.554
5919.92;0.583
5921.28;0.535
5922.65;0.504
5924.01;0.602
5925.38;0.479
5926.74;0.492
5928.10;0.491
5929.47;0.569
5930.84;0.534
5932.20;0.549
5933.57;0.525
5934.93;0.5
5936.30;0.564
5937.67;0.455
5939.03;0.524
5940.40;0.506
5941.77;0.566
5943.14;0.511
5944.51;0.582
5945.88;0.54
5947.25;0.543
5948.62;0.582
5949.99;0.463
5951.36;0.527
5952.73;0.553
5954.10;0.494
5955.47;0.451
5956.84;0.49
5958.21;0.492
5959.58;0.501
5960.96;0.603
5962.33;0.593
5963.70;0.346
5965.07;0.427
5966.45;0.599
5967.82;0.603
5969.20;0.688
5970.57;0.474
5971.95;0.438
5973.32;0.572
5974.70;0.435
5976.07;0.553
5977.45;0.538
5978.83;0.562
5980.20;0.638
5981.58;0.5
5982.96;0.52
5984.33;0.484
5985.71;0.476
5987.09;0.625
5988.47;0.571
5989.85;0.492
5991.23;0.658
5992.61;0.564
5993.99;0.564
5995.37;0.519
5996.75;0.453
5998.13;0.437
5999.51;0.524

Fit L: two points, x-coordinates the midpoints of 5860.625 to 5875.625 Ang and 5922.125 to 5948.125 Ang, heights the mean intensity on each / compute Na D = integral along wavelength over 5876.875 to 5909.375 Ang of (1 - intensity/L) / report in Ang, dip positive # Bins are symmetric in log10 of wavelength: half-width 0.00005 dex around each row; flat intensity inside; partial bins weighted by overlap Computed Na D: 1.6 Ang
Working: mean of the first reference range 0.525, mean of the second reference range 0.529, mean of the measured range 0.5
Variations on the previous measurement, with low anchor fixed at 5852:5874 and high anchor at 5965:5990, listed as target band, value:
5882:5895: 1.6 Ang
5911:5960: 1.1 Ang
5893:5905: 0.6 Ang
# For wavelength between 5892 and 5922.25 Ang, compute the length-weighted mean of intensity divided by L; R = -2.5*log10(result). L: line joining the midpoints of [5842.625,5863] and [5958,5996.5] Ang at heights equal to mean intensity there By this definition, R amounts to 0.04 mag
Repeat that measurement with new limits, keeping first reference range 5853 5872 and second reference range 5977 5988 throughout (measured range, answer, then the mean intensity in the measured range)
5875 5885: 0.05 mag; 0.515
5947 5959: 0.07 mag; 0.51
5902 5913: 0.07 mag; 0.506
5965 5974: -0.02 mag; 0.551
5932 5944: 0.04 mag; 0.522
